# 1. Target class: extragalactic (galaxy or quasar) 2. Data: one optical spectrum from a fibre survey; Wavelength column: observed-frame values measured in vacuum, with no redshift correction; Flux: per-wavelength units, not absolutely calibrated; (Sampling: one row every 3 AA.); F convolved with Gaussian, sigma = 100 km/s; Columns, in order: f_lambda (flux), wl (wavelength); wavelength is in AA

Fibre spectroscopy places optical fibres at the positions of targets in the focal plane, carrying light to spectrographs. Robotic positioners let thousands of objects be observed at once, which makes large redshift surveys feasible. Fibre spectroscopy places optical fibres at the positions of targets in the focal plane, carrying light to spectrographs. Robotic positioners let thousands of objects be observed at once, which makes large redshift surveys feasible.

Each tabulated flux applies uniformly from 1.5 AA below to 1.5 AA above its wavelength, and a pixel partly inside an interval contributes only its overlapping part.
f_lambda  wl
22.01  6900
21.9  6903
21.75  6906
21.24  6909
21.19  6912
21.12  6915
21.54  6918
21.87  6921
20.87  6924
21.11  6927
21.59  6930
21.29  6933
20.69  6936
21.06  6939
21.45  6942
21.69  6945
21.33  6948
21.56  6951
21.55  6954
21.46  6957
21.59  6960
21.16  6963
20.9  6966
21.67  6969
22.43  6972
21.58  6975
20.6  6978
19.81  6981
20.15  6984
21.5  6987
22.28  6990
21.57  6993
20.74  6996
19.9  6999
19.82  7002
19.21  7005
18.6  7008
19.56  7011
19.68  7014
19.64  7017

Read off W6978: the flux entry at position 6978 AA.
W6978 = 20.6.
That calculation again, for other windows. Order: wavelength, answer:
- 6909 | 21.24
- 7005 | 19.21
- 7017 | 19.64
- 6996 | 20.74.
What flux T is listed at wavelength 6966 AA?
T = 20.9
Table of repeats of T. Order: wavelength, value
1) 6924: 20.87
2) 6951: 21.56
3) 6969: 21.67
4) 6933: 21.29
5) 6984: 20.15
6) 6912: 21.19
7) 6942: 21.45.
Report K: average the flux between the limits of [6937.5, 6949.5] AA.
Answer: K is 21.4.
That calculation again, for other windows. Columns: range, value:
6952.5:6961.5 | 21.5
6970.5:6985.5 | 20.9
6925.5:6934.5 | 21.3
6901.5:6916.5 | 21.4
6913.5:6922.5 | 21.5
